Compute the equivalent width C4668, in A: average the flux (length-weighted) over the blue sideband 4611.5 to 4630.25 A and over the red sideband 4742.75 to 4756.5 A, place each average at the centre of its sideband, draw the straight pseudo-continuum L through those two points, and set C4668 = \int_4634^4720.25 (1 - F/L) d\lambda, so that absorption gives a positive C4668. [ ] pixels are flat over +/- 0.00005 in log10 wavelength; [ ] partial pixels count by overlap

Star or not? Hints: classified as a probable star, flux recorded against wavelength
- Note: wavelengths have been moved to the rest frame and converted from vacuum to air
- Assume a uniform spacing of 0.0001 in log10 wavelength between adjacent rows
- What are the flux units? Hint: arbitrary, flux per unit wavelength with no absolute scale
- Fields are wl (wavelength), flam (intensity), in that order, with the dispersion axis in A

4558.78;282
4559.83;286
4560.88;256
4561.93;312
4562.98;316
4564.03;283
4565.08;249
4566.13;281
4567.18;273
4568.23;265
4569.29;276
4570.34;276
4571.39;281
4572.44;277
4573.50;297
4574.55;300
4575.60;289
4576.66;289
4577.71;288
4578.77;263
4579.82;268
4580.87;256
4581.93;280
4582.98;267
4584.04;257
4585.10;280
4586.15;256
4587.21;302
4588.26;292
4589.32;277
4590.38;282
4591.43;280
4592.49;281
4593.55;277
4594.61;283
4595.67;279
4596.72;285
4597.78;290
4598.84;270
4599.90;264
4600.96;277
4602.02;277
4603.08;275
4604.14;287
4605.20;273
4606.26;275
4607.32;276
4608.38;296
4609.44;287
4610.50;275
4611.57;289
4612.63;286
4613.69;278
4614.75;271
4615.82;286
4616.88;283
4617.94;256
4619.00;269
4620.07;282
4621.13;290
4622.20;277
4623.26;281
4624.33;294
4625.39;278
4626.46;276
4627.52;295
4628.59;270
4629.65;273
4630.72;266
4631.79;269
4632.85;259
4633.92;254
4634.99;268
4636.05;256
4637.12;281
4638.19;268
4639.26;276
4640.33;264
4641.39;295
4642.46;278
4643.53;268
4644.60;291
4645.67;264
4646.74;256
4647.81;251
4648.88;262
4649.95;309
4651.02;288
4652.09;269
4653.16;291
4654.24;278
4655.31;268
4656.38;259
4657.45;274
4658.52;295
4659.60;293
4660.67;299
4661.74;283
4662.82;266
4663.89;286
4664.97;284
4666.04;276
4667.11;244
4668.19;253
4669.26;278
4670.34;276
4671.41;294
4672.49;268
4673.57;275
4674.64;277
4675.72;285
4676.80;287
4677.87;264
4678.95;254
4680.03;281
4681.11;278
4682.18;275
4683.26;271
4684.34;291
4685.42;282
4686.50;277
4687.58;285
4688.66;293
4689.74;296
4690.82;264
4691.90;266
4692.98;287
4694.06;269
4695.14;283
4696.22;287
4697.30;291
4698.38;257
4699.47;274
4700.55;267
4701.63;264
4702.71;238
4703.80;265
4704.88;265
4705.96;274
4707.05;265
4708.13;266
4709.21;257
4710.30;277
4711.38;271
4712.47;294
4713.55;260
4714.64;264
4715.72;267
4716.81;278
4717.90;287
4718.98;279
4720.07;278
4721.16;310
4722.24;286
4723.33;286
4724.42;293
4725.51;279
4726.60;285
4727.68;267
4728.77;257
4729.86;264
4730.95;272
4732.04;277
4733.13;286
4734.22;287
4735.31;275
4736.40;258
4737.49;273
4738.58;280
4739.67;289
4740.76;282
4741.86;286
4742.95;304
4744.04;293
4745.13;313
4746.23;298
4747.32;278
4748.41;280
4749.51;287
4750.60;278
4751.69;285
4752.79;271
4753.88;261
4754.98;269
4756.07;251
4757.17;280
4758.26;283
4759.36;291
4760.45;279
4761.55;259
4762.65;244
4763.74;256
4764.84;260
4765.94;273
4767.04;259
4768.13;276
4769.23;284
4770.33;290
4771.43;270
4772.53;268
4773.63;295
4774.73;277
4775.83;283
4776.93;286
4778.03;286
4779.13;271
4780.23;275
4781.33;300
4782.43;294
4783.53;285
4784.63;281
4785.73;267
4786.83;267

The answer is 1.8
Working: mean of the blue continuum 279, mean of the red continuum 282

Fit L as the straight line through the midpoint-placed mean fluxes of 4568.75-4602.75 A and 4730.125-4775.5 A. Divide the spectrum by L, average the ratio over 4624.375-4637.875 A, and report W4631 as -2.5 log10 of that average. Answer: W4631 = 0.03 mag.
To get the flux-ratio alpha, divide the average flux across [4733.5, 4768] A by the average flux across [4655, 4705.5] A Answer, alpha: 1.0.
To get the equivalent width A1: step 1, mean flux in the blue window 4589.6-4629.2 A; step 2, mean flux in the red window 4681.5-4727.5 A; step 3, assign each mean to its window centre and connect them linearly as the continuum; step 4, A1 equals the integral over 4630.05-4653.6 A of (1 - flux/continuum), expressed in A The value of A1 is 0.6 A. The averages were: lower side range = 280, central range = 272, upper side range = 276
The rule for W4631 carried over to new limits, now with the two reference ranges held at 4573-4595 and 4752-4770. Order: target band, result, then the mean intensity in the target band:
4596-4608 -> 0.00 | 278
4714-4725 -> -0.04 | 282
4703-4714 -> 0.01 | 269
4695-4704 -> 0.01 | 269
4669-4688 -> -0.01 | 278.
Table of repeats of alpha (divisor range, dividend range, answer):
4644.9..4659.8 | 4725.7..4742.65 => 1.00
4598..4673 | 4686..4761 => 1.00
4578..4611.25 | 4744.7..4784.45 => 1.00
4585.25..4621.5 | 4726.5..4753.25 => 1.01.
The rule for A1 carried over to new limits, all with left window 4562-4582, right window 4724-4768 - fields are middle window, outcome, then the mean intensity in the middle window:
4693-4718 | 0.62 A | 270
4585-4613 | -0.09 A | 280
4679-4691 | -0.12 A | 280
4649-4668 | -0.06 A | 279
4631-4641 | 0.44 A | 267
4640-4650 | 0.23 A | 272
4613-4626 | 0.01 A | 279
